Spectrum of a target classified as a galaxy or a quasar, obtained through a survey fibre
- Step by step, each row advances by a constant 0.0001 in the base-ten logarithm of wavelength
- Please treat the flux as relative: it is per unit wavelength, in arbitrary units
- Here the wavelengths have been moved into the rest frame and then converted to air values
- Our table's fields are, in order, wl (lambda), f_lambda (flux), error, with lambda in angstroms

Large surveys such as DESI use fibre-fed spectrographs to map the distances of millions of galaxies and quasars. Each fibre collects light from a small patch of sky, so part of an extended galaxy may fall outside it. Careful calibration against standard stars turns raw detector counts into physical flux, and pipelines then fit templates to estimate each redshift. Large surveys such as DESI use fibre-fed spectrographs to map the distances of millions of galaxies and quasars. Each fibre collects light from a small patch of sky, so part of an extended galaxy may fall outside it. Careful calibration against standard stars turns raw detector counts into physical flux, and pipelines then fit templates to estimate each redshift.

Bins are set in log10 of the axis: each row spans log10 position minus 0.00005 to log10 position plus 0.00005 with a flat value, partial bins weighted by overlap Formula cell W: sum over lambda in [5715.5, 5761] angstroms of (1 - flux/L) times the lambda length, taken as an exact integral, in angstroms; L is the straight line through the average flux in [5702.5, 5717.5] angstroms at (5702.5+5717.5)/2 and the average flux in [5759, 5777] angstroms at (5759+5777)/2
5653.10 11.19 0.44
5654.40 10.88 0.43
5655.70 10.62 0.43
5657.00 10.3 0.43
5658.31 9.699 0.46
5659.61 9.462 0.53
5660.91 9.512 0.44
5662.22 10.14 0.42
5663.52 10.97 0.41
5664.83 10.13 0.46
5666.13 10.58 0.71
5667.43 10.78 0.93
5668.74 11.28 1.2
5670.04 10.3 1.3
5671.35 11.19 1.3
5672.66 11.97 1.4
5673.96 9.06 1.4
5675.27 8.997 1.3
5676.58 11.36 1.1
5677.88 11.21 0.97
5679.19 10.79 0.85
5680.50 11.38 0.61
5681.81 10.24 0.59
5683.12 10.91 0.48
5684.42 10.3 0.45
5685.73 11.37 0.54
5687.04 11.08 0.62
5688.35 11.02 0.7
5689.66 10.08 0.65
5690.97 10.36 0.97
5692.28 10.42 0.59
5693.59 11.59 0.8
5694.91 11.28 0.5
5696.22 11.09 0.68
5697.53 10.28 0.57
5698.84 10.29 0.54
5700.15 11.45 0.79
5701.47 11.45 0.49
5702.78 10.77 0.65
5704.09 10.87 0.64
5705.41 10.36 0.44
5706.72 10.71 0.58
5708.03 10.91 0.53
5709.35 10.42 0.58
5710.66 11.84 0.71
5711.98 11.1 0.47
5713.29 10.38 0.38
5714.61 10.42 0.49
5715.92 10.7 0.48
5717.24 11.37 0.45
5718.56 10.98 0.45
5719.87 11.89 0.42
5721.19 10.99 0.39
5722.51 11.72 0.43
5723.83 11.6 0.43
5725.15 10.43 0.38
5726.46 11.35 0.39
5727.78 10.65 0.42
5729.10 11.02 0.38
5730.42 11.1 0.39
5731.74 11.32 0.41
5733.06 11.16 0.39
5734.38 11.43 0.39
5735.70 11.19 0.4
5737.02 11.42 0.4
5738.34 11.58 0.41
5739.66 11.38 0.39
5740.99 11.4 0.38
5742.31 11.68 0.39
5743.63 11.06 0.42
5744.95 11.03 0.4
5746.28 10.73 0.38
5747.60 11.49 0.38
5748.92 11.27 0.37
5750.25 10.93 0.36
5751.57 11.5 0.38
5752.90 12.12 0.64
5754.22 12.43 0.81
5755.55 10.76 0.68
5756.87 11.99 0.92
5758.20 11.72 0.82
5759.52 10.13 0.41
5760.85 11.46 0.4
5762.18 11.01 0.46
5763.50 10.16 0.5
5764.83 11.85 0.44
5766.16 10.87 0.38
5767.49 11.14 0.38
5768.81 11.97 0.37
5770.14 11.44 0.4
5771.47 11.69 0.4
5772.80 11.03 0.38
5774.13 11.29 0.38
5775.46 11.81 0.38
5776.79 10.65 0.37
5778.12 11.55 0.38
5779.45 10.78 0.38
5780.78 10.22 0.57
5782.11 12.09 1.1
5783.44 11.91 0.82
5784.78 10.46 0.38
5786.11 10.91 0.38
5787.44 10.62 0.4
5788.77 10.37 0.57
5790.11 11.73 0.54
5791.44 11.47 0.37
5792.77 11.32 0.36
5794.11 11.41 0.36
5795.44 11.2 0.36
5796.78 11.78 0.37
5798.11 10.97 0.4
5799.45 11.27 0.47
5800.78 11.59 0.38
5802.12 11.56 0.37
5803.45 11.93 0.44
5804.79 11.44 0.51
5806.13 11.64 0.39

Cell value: -1.2 angstroms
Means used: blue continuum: 10.8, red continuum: 11.2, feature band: 11.3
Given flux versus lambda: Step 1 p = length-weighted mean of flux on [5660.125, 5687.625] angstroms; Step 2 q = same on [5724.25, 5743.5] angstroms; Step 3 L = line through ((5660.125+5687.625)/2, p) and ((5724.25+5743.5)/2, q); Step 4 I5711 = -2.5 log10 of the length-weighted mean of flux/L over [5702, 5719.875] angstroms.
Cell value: 0.01 mag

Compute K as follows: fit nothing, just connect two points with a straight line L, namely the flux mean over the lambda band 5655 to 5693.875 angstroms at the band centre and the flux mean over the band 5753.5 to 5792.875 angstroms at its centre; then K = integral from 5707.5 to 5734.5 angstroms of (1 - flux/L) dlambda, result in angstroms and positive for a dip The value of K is -0.5 angstroms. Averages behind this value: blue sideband 10.6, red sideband 11.2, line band 11.1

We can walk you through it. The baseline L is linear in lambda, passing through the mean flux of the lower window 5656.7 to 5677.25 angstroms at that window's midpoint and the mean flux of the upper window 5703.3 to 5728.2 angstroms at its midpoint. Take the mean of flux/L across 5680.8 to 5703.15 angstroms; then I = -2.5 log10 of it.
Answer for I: -0.015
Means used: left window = 10.4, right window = 11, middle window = 10.8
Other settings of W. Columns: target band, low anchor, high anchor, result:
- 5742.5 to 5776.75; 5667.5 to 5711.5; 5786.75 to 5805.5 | -0.5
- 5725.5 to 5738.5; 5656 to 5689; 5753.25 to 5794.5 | -0.3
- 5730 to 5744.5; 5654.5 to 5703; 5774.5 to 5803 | -0.5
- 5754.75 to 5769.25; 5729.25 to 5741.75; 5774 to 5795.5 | 0.1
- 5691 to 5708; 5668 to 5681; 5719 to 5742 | 0.2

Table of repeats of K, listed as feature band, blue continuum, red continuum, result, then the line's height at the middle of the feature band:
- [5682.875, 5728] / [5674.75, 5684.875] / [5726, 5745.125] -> 0.1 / 10.9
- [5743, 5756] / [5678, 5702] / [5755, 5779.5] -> -0.2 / 11.2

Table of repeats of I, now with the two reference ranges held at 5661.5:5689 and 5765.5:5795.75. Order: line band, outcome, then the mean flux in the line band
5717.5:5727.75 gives -0.03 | 11.2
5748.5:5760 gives -0.03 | 11.5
